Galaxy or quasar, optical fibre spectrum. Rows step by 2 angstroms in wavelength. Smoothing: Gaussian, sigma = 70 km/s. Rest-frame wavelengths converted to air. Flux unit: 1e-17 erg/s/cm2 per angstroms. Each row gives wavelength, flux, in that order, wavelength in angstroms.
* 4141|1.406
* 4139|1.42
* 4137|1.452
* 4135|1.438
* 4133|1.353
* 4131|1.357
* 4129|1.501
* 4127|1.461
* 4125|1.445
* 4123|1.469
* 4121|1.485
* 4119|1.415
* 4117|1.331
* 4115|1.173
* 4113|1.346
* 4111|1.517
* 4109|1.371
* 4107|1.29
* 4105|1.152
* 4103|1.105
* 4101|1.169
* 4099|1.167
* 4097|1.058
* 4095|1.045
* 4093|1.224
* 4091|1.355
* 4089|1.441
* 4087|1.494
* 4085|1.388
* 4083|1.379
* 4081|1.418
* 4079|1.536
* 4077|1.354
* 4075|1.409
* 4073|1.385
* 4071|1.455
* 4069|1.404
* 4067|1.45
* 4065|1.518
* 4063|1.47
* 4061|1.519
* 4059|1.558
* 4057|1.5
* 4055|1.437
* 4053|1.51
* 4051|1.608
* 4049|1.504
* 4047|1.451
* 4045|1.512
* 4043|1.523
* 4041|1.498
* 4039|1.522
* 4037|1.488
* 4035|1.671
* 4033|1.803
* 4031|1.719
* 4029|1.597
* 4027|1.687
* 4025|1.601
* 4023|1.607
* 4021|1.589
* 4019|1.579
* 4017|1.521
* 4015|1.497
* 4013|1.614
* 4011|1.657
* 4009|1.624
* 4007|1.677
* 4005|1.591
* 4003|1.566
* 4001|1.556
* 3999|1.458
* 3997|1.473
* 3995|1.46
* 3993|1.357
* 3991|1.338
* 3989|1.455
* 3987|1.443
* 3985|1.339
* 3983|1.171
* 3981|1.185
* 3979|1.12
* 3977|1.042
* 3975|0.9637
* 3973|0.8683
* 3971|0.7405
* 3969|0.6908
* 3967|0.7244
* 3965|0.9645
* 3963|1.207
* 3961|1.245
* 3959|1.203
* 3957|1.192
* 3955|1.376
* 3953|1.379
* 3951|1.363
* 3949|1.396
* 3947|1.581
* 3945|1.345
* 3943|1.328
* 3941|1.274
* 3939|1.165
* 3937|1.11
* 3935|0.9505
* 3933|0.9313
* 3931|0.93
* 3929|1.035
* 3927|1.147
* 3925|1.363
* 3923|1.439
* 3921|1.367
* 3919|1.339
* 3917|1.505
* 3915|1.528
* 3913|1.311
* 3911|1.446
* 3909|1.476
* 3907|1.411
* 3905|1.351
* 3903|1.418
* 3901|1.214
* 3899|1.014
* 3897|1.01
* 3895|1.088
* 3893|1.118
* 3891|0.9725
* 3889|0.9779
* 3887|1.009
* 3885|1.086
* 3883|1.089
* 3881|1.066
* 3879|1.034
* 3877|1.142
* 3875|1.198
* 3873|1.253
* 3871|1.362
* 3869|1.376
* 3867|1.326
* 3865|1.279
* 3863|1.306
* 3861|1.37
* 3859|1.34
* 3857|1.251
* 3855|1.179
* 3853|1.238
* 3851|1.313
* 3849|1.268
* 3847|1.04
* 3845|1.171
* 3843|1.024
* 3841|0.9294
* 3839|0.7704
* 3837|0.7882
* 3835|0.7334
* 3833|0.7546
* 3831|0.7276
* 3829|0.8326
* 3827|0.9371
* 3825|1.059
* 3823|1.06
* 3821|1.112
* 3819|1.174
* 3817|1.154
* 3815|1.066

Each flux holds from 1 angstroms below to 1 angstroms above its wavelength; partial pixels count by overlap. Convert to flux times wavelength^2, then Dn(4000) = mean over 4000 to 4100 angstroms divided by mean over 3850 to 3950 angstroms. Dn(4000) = 1.3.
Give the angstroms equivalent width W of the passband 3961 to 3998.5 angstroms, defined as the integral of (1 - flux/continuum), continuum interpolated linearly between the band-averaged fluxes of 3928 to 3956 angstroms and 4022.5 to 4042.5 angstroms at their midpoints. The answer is 6.6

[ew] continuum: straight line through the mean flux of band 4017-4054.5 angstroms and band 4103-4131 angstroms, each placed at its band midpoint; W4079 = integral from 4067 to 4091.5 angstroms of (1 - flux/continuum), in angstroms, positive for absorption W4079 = 0.8 angstroms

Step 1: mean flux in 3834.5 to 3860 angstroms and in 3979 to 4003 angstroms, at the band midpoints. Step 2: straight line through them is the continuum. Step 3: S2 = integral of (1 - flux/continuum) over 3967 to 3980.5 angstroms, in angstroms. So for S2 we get 4.5 angstroms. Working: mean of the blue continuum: 1.09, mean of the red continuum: 1.38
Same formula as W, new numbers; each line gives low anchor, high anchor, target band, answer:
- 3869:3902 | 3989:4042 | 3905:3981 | 5.6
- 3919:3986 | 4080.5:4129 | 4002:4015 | -4.2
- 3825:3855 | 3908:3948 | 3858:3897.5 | -2.6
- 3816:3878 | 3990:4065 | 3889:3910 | 0.8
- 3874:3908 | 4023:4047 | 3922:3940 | 2.0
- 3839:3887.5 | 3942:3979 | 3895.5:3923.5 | -4.1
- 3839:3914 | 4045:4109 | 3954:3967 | 1.1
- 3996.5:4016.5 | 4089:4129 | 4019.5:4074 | -2.7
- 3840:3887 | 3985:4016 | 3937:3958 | 0.9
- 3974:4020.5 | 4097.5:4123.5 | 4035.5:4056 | -2.1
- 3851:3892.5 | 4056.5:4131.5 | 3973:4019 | -4.0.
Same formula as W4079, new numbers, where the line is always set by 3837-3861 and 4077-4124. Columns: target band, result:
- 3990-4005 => -2.7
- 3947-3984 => 3.2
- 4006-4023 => -4.6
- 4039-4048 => -1.6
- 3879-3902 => 2.1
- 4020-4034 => -4.3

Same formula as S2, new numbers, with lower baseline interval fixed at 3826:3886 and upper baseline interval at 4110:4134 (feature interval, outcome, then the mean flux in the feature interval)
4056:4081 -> -2.2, 1.46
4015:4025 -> -2.2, 1.57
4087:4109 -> 2.5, 1.22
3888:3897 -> 0.9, 1.04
